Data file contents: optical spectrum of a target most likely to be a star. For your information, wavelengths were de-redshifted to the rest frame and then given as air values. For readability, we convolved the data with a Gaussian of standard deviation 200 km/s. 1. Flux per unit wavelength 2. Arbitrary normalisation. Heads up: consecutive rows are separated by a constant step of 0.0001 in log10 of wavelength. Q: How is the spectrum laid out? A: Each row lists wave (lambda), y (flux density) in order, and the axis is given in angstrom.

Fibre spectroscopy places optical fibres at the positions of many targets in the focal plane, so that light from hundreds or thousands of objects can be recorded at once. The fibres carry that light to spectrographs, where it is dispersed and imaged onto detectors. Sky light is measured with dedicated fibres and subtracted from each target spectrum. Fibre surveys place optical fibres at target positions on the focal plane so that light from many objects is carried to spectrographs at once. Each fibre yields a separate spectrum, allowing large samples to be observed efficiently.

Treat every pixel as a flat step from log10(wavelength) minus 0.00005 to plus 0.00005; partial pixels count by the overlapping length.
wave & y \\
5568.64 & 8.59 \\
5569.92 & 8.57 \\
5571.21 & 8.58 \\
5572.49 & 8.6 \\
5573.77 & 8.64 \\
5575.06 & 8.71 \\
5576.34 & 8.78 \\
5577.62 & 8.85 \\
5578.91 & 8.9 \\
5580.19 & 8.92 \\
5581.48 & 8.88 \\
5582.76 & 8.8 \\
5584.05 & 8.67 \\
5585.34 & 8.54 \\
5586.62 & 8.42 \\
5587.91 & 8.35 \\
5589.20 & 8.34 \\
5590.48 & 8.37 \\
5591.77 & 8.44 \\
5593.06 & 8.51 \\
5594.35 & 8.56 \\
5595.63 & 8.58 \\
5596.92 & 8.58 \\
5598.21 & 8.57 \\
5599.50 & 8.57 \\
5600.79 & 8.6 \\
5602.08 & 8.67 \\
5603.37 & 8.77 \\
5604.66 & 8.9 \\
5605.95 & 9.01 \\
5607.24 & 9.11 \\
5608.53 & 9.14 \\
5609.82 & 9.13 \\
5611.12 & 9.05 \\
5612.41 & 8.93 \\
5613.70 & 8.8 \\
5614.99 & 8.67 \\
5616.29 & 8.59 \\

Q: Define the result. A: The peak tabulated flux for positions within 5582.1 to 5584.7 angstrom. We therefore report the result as 8.8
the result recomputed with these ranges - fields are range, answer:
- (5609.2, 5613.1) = 9.13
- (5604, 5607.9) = 9.11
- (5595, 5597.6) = 8.58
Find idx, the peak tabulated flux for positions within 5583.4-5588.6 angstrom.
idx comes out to 8.67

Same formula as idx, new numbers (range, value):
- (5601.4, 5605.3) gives 8.9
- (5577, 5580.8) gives 8.92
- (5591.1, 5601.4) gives 8.6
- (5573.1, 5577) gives 8.78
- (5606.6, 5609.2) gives 9.14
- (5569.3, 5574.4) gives 8.64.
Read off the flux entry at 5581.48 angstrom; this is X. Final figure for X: 8.88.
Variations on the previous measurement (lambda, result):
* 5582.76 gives 8.8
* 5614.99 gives 8.67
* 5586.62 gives 8.42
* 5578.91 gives 8.9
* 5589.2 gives 8.34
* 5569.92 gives 8.57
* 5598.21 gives 8.57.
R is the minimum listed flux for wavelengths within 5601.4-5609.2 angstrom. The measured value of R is 8.67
